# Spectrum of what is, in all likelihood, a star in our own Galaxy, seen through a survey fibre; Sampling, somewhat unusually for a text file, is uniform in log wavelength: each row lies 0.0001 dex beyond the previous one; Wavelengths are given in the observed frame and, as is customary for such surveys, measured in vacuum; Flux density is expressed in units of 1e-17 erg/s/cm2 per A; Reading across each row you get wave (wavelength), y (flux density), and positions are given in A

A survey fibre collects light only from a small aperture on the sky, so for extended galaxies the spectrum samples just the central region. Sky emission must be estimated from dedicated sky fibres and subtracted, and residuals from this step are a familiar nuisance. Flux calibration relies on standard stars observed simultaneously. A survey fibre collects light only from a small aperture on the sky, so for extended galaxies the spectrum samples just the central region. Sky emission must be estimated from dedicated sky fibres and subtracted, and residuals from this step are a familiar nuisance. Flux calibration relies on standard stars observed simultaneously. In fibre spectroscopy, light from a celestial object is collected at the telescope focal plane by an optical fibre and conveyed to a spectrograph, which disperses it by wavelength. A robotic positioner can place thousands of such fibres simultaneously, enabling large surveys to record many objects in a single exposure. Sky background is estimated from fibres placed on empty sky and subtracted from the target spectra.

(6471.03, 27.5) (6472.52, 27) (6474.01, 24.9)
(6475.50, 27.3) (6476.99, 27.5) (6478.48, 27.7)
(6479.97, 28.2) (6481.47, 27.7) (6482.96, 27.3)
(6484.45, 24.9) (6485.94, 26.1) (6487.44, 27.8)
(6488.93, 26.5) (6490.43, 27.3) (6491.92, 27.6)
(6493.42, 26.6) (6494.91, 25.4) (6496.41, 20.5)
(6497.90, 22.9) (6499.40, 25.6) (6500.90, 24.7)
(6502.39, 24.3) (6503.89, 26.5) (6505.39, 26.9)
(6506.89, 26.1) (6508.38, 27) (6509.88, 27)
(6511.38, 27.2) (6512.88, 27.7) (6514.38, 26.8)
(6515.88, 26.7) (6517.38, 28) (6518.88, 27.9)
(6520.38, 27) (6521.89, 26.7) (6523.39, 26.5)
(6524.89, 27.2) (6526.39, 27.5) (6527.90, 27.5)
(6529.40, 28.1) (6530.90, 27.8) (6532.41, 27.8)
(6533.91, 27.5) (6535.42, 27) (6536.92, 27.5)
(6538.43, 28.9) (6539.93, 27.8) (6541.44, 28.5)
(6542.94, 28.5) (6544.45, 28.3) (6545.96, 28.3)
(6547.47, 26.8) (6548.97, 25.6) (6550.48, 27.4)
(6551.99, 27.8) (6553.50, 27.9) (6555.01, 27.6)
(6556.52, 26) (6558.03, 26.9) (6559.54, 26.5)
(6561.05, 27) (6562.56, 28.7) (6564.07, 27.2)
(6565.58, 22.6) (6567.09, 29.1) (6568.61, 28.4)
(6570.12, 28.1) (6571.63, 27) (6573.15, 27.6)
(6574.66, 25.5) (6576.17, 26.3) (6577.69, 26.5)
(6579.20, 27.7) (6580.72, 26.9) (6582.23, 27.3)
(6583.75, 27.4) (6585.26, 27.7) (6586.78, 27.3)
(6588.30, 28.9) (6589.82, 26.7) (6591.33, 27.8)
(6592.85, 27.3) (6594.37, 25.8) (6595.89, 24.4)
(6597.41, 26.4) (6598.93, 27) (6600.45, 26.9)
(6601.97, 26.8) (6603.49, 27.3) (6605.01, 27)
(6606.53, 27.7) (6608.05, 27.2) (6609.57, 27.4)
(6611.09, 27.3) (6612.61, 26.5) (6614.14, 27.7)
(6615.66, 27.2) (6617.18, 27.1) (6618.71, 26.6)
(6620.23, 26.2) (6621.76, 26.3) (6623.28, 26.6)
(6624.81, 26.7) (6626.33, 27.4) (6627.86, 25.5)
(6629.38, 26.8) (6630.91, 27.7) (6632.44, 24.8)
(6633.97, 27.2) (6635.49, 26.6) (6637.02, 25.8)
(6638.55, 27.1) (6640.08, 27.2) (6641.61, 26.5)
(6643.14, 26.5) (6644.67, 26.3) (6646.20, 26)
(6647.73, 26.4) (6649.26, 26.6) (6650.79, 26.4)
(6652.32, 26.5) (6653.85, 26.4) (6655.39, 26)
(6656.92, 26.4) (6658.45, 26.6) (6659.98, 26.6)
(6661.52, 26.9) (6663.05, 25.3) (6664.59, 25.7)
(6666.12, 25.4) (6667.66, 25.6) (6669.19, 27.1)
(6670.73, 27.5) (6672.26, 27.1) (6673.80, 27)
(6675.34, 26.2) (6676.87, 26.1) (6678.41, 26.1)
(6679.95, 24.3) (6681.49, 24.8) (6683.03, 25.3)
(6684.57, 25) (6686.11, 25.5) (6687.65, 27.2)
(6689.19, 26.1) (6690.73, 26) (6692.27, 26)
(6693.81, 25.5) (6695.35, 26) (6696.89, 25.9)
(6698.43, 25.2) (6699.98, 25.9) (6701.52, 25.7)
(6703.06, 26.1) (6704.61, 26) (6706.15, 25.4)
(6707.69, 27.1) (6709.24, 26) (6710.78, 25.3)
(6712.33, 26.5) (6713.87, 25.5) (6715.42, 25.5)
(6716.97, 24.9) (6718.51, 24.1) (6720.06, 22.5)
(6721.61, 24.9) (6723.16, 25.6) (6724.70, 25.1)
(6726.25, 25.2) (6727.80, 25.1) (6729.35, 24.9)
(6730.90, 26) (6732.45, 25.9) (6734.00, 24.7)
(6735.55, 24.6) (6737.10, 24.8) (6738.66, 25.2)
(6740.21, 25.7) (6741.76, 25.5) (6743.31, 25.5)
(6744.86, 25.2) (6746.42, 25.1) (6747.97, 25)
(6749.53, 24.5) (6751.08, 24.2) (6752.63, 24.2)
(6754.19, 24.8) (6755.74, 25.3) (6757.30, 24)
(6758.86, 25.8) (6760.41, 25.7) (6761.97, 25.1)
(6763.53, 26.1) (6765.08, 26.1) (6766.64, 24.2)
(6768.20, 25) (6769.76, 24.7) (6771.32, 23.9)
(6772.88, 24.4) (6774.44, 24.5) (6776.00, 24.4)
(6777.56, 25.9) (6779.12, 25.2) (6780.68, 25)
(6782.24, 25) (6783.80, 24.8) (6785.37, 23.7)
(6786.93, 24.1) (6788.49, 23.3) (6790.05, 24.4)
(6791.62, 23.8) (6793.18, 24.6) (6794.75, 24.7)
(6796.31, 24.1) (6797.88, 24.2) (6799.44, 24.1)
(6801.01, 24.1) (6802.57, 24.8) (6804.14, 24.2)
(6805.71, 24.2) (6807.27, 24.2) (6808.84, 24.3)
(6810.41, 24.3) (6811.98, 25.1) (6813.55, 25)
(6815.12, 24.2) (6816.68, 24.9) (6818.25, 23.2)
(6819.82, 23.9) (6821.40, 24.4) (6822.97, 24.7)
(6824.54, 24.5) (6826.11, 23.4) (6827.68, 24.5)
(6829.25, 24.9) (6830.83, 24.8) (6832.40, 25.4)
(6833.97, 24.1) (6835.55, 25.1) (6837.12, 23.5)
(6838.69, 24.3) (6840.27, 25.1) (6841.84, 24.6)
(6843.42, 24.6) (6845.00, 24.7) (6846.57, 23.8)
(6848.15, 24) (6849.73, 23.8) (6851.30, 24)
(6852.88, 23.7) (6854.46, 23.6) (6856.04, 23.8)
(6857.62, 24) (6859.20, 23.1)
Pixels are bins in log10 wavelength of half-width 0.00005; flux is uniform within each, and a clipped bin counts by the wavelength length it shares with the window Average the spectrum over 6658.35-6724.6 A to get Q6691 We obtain 25.8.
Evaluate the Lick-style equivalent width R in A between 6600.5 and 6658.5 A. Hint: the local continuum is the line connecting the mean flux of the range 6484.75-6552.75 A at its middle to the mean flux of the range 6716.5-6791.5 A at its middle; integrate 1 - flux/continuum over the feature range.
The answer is -1.74 A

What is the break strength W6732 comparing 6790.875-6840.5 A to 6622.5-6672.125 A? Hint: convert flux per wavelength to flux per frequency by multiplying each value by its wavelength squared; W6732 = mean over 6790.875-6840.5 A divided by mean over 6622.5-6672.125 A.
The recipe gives 1.0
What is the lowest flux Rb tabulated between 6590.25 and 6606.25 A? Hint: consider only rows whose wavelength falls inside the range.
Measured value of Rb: 24.4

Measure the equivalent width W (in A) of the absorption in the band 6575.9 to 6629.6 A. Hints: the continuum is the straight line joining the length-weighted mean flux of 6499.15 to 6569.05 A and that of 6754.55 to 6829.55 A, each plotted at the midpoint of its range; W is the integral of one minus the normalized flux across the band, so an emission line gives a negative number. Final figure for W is -1.0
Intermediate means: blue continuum 27.2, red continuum 24.6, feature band 26.9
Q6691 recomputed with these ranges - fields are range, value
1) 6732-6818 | 24.7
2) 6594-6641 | 26.7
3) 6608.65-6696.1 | 26.4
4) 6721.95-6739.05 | 25.2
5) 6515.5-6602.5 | 27.2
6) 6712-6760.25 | 25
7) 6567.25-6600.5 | 27.1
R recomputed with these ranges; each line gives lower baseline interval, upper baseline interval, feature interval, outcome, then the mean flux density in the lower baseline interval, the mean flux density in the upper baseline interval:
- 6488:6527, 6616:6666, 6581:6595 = -0.5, 26.3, 26.5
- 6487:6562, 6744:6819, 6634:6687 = -1.1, 26.9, 24.6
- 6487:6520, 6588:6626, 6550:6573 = -0.5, 26.2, 26.9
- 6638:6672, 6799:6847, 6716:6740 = 0.6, 26.4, 24.4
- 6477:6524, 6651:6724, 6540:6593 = -2.2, 26.4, 25.8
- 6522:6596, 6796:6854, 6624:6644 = -0.1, 27.3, 24.3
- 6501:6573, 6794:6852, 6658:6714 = -0.5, 27.2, 24.4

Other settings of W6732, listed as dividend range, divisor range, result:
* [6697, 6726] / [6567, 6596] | 0.97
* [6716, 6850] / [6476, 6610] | 0.98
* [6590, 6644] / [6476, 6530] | 1.04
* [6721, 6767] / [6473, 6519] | 1.03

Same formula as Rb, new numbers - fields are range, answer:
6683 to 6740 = 22.5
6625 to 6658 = 24.8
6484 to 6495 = 24.9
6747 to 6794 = 23.3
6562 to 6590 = 22.6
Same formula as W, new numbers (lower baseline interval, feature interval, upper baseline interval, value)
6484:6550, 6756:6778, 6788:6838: -0.2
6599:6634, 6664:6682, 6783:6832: 0.0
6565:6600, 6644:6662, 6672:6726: -0.2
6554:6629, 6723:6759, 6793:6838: 0.3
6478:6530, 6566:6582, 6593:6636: -0.3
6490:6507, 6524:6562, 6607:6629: -2.4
